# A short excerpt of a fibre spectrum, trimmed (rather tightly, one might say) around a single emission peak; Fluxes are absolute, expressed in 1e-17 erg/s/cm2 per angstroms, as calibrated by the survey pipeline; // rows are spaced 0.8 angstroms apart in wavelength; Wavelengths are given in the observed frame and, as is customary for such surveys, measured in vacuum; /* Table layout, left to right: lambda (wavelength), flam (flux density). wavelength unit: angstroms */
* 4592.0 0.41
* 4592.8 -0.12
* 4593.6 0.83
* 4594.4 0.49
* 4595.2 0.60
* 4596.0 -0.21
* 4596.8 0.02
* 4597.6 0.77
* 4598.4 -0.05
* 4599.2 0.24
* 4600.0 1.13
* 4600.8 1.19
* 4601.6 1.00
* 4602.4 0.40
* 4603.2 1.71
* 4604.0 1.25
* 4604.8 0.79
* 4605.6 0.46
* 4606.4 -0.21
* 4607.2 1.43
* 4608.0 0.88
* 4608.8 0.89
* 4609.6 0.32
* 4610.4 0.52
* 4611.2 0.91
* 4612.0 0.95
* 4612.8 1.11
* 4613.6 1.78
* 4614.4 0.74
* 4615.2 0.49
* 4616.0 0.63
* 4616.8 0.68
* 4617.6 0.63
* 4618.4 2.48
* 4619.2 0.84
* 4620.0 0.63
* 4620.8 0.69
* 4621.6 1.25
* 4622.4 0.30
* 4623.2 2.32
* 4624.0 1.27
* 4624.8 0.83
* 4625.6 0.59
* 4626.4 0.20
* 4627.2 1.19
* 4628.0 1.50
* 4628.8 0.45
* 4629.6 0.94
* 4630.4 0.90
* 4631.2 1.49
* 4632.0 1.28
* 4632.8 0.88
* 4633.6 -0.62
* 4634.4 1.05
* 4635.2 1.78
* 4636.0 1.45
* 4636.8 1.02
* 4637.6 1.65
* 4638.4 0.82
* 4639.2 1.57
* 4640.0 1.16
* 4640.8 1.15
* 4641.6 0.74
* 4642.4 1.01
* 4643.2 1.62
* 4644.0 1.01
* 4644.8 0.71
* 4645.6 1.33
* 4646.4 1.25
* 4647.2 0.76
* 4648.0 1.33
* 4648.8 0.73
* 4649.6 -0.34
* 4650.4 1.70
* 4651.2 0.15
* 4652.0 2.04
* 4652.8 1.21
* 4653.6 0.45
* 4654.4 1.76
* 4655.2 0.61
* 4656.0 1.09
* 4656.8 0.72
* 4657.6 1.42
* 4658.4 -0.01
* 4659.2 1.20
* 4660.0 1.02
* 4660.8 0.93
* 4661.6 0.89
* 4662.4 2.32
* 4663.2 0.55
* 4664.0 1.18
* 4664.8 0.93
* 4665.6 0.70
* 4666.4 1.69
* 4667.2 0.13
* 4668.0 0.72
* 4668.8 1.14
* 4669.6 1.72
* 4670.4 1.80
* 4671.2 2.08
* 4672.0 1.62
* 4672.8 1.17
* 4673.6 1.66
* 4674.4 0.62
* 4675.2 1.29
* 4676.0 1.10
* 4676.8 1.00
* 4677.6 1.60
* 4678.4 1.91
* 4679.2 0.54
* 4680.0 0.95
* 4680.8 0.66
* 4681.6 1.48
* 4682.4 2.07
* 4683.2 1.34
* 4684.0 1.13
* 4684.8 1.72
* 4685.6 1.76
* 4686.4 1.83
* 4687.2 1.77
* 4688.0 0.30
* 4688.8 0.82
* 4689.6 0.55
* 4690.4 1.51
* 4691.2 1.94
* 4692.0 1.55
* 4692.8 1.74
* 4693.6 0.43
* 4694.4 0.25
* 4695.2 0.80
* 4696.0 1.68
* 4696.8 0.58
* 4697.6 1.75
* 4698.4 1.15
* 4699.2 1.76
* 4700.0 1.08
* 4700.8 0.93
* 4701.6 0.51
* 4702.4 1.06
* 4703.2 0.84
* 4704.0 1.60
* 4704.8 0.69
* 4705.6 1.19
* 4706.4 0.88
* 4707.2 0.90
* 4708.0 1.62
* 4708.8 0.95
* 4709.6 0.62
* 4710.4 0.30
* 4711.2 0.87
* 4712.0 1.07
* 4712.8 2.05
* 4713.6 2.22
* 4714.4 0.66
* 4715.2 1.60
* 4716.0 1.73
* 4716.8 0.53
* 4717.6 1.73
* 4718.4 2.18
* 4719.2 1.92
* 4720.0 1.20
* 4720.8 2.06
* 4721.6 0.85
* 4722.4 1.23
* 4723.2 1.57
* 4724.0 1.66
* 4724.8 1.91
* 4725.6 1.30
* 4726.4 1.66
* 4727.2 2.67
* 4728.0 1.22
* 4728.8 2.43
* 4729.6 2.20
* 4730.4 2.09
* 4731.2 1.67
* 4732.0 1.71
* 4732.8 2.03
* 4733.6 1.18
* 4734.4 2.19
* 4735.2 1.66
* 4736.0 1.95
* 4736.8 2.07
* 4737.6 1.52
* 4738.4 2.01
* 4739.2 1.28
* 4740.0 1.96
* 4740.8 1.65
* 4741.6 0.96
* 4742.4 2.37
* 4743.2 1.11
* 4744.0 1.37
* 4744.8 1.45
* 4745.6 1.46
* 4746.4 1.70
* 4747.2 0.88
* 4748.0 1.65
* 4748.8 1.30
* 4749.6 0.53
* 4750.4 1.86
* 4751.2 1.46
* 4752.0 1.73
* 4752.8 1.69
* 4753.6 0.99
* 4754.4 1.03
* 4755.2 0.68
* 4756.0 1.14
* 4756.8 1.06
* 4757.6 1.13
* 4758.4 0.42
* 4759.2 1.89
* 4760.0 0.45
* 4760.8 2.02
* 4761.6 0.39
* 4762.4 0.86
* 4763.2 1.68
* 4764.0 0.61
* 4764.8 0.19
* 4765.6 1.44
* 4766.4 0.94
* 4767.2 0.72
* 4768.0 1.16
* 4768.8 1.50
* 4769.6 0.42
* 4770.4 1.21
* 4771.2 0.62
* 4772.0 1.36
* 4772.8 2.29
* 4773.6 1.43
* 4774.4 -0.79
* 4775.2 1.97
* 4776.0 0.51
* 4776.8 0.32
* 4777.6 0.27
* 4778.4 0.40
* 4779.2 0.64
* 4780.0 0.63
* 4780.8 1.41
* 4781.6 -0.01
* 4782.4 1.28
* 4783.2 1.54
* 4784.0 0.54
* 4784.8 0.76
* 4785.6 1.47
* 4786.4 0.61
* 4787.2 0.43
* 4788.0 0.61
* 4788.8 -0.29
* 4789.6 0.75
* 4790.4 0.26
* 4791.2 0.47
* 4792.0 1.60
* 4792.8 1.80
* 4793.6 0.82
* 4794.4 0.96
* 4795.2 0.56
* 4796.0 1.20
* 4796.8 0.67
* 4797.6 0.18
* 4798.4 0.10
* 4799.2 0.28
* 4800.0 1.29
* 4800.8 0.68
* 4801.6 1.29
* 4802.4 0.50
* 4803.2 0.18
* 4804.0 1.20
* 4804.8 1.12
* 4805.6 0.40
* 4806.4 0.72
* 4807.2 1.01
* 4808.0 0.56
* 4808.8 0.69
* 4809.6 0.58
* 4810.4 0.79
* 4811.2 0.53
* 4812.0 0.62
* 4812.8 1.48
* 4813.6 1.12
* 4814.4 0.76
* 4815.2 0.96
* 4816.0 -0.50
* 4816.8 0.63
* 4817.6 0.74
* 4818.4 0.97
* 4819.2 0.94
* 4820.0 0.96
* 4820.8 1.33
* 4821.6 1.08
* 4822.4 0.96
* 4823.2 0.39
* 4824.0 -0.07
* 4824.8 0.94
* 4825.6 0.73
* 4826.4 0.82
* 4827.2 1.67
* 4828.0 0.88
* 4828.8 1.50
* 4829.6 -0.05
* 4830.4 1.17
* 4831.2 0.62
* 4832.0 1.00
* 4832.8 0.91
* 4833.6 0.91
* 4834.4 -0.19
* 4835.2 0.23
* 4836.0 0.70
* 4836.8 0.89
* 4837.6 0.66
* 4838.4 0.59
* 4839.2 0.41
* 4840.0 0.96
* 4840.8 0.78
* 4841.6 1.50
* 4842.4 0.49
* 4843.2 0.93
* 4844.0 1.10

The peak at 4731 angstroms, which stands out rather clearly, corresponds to C III] 1909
